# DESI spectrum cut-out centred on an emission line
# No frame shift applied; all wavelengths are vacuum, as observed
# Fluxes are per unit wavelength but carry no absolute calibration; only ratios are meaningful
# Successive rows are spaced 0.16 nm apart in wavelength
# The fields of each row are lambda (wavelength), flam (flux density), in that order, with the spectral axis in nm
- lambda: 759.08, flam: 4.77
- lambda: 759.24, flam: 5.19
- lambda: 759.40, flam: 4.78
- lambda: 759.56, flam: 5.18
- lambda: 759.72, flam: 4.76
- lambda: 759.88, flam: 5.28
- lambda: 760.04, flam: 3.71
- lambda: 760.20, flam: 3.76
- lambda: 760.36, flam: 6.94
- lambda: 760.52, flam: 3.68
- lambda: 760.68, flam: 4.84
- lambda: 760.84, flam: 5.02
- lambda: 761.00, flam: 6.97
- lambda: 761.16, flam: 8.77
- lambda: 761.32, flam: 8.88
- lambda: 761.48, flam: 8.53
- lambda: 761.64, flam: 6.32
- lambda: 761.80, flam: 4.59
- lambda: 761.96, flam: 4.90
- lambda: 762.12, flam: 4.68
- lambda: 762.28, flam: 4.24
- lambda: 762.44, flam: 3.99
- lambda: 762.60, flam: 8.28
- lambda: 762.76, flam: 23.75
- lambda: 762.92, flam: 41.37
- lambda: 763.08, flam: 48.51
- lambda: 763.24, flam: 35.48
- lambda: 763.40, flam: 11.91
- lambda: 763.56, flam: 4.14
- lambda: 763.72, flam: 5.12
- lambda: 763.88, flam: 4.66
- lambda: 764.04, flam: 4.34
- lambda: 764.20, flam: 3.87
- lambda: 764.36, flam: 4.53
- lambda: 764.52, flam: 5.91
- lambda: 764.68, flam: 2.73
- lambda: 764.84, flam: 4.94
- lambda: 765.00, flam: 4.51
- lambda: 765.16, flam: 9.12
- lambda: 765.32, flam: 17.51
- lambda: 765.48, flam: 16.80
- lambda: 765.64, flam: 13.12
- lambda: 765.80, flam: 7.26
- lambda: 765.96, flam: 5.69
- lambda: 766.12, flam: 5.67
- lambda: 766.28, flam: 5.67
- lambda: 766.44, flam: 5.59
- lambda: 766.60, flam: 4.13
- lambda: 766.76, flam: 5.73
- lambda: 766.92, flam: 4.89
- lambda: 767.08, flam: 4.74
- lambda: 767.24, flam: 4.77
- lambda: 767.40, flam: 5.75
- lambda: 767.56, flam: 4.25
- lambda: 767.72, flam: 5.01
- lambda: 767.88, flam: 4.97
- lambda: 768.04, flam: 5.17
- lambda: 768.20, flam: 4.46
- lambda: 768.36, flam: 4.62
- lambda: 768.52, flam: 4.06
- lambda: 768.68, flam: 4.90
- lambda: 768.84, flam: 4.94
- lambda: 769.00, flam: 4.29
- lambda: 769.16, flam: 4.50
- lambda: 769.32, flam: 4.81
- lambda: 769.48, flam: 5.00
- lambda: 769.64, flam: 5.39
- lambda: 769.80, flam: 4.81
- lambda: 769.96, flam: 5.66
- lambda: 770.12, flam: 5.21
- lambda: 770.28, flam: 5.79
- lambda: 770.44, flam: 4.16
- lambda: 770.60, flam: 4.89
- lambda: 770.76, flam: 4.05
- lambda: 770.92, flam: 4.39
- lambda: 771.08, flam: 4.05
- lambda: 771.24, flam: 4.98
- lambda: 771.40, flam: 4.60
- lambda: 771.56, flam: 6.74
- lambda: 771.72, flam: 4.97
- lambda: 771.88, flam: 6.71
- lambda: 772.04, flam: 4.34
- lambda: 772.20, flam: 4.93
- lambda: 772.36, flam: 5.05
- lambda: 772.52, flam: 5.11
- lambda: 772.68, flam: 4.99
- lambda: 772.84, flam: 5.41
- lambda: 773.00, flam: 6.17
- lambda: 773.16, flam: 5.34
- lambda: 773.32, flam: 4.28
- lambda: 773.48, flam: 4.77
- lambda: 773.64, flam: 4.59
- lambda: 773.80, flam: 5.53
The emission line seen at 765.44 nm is [N II]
